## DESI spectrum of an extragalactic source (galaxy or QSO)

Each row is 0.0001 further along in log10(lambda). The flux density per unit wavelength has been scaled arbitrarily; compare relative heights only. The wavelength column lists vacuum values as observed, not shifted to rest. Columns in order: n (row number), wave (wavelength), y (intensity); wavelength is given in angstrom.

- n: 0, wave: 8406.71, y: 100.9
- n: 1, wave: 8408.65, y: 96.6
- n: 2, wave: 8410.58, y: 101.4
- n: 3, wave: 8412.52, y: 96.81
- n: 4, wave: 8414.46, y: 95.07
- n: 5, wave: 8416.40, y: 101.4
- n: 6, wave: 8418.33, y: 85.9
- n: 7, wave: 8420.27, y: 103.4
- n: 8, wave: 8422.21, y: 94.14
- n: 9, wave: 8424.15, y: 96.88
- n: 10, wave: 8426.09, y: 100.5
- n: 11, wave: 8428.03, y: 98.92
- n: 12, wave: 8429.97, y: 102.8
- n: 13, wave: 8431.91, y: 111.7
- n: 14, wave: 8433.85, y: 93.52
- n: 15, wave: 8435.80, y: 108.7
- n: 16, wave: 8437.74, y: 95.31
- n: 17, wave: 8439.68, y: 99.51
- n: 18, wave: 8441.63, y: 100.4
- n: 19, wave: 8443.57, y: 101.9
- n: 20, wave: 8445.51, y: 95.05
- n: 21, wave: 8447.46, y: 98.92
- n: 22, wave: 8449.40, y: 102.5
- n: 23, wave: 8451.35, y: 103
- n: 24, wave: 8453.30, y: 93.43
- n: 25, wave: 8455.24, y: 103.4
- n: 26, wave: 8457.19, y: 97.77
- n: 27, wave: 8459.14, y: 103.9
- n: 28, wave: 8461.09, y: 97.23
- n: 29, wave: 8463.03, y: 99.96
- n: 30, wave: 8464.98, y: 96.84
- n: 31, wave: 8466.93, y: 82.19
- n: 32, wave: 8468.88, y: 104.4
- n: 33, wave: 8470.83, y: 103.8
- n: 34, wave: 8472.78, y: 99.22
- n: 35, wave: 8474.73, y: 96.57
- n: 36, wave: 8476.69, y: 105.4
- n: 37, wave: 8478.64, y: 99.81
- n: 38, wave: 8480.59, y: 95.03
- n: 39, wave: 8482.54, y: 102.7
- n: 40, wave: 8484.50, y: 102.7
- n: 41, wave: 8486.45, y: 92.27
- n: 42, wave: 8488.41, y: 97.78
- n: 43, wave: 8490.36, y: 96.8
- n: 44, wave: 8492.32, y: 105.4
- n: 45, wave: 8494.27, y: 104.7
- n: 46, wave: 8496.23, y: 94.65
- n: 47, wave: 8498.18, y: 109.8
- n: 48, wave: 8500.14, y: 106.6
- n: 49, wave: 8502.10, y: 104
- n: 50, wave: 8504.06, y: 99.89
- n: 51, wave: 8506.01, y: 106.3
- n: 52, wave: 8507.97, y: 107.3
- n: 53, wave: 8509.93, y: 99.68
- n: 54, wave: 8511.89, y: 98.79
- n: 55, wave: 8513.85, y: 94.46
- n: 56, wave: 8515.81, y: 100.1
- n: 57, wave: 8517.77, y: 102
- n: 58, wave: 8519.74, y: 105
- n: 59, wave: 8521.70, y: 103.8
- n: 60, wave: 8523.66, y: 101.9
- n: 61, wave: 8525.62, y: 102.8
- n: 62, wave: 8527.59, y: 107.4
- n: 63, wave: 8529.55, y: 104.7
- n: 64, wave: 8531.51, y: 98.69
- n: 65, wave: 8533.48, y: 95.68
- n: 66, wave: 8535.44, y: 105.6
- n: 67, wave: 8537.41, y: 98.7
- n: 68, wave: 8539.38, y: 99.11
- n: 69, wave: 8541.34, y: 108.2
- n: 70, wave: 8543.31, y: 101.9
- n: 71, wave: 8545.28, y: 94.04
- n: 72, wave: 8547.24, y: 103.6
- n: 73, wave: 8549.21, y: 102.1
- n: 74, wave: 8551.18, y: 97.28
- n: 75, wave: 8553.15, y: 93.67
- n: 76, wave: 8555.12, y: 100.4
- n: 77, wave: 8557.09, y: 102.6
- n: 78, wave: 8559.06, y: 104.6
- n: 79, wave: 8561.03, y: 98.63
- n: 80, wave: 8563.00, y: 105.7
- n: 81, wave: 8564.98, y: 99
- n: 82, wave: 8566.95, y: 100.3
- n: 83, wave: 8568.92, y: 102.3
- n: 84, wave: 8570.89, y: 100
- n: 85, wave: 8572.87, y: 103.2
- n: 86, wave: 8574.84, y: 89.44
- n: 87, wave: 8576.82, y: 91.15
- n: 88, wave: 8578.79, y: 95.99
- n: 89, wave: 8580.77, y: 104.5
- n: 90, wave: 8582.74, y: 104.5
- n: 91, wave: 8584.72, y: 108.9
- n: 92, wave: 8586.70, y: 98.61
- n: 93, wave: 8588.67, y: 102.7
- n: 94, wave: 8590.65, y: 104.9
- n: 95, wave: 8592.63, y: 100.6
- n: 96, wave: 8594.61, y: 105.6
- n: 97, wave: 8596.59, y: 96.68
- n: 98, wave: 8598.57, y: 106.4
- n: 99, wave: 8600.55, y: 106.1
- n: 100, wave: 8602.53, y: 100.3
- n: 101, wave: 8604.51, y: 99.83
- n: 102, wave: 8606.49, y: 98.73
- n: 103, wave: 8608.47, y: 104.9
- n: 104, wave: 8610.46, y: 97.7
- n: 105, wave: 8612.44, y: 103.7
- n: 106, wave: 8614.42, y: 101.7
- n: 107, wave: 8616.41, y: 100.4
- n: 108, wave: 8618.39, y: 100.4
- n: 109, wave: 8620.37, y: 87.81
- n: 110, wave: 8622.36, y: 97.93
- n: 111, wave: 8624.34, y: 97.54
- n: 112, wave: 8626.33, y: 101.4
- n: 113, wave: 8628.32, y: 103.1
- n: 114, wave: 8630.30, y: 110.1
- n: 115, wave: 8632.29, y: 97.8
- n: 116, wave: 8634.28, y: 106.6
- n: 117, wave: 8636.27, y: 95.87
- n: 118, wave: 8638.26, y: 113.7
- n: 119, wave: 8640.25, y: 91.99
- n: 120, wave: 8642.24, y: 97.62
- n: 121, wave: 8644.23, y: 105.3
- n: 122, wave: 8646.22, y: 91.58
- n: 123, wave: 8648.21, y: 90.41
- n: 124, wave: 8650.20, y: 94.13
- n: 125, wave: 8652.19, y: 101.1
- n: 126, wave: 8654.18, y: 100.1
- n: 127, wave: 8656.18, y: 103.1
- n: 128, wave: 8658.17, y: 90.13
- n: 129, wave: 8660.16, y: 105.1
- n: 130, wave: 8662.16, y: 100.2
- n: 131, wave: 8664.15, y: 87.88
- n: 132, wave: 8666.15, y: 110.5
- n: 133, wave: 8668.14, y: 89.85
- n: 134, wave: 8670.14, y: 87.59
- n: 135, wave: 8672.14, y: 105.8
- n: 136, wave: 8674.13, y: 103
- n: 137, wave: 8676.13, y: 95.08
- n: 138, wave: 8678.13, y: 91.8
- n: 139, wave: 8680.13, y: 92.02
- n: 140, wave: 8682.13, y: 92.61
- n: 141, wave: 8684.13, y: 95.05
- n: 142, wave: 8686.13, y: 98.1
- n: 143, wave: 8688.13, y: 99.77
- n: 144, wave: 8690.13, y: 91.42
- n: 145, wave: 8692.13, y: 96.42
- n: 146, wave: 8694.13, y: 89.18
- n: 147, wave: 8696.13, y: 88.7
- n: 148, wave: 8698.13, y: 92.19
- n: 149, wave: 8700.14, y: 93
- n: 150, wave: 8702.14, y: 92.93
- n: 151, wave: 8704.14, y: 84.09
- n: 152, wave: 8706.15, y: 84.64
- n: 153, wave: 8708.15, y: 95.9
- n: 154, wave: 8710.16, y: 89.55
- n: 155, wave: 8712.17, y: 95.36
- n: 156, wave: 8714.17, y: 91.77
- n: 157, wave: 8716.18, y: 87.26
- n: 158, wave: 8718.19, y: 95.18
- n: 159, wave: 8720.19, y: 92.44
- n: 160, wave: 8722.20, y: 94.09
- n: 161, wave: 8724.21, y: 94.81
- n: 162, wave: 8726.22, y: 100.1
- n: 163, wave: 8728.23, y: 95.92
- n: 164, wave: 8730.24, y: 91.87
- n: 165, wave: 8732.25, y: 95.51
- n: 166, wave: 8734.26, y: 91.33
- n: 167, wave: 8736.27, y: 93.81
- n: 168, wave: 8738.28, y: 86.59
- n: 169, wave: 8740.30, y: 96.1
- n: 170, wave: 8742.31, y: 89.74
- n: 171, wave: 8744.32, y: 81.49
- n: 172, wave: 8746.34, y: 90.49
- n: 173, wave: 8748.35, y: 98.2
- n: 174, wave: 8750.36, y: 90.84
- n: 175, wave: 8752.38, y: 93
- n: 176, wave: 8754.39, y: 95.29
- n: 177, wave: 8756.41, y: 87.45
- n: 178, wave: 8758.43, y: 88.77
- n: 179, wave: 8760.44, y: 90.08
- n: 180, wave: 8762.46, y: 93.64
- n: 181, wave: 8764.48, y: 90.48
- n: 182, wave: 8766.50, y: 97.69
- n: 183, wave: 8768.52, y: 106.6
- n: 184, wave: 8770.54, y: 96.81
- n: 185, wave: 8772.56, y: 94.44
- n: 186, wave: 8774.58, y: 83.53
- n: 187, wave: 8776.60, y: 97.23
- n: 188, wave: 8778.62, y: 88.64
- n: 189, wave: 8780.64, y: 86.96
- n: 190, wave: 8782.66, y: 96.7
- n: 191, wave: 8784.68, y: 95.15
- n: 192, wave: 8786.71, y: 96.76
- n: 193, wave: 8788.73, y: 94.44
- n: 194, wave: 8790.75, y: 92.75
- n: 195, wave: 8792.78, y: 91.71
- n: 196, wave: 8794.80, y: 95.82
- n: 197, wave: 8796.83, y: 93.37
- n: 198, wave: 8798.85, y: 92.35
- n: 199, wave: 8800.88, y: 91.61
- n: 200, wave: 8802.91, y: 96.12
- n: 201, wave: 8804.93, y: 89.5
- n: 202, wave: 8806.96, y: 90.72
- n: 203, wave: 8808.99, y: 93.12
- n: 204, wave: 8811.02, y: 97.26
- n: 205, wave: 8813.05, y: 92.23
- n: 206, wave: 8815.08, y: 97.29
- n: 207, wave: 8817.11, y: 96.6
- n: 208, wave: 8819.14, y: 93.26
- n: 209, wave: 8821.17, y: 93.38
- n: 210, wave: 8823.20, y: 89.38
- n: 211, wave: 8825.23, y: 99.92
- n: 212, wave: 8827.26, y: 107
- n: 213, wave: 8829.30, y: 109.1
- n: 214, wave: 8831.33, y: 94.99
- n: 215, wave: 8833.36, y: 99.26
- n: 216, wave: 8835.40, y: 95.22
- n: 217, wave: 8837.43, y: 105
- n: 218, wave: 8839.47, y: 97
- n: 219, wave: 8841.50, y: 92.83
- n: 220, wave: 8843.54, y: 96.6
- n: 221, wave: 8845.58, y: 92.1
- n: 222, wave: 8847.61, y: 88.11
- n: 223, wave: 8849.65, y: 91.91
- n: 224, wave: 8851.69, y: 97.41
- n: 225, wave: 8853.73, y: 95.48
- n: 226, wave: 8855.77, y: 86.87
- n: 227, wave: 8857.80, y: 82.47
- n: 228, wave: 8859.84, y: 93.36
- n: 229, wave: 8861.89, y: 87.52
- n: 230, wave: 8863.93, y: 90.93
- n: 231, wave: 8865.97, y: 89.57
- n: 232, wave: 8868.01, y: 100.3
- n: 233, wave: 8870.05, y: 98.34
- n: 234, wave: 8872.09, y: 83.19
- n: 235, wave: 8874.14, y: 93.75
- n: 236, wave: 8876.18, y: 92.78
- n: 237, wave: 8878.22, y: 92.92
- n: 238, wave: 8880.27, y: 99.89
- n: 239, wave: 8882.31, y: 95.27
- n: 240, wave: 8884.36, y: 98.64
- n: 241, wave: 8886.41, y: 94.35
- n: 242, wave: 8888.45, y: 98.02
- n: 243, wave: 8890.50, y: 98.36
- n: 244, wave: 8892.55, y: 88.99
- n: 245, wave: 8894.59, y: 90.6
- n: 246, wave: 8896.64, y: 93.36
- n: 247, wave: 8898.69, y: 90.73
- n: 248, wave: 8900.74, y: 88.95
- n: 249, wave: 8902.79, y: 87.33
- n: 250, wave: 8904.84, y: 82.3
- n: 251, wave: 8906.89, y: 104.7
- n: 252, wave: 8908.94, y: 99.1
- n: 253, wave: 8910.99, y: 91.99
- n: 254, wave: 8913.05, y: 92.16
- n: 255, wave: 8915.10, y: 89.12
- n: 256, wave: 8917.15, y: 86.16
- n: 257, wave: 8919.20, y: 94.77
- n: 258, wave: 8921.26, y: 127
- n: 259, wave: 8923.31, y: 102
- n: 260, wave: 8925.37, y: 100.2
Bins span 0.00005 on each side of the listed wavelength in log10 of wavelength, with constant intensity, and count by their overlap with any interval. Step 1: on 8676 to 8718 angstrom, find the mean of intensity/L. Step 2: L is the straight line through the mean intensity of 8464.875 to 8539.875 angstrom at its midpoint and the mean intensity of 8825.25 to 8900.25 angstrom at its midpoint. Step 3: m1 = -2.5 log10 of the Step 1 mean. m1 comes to 0.06 mag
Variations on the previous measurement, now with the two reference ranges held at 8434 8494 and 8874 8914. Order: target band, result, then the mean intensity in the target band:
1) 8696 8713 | 0.06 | 90.7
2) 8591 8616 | -0.05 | 102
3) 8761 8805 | 0.02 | 93.8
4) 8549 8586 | -0.02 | 100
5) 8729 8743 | 0.04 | 92.3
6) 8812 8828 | -0.01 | 96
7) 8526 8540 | -0.03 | 101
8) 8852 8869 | 0.04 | 91.1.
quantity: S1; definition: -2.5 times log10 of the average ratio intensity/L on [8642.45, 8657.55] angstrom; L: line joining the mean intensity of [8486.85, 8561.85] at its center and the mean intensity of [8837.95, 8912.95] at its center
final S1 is 0.01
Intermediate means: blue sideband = 101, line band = 97.8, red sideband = 93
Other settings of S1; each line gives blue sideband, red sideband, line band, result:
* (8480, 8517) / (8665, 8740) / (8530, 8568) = -0.015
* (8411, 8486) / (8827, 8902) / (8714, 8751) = 0.037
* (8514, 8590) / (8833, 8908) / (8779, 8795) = 0.021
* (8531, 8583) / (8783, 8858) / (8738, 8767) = 0.056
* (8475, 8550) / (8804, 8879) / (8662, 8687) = 0.022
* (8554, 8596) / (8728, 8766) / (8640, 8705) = 0.003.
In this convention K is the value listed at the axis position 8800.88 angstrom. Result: 91.61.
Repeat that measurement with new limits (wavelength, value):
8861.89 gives 87.52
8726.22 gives 100.1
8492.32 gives 105.4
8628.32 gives 103.1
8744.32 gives 81.49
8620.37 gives 87.81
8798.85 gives 92.35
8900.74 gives 88.95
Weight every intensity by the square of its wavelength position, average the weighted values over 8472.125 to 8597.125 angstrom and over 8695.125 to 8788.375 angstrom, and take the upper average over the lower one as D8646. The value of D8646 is 1.0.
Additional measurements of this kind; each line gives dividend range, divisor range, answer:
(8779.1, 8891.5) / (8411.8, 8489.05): 1.04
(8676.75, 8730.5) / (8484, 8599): 0.95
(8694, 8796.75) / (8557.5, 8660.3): 0.95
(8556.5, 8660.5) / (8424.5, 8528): 1.03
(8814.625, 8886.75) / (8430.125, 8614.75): 1.01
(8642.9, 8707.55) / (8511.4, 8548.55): 0.97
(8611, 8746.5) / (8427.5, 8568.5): 0.99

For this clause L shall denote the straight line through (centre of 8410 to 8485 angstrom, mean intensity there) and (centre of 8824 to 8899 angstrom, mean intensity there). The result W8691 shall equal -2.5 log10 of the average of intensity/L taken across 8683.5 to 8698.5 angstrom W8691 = 0.03 mag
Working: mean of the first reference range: 99.2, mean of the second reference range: 94.7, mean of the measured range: 93.9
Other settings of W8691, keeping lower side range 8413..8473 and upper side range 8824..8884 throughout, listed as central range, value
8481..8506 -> -0.03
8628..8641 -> -0.06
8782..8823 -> 0.02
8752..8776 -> 0.03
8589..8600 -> -0.06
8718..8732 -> 0.01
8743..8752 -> 0.06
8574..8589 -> -0.02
